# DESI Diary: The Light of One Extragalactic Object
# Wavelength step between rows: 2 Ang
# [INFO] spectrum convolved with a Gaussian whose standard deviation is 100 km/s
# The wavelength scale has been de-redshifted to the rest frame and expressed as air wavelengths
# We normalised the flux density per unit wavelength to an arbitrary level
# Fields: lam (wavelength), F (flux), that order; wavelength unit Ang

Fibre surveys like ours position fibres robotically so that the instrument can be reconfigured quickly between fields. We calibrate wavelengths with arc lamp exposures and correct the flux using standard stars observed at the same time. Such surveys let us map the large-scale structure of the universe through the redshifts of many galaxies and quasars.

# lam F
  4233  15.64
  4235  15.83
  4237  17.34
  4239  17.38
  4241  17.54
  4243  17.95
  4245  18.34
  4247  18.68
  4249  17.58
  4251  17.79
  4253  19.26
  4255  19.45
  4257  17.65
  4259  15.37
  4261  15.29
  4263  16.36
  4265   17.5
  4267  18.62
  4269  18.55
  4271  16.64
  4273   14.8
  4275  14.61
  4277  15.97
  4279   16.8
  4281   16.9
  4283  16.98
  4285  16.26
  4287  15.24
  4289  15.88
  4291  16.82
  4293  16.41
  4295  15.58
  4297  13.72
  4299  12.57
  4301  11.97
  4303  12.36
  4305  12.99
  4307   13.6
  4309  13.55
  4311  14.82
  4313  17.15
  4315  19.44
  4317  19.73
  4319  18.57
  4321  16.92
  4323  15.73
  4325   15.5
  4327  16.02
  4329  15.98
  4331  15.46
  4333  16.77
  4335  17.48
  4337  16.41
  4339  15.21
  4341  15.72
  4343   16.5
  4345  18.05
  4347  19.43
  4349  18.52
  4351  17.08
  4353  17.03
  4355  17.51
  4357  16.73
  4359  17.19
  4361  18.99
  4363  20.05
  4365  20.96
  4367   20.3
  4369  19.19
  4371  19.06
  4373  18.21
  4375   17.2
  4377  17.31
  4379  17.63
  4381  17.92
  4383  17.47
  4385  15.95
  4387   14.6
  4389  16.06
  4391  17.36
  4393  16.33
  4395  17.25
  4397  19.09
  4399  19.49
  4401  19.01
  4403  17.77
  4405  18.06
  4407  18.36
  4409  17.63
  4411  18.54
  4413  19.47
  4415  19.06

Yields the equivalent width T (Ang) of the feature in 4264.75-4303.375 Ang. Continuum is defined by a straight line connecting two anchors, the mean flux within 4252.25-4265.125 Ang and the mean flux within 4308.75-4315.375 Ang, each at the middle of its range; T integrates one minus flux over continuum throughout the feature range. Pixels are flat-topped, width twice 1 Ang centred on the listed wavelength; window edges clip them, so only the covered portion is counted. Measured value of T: 2.39 Ang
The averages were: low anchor 17.2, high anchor 16.2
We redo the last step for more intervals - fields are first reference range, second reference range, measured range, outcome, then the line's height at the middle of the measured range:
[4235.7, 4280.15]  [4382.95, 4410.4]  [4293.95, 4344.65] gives 5.0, 17.3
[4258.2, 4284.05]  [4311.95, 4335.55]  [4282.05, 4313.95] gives 3.9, 16.8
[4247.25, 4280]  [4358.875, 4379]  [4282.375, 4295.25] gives 1.0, 17.5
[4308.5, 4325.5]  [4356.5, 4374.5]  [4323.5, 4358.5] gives 2.3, 18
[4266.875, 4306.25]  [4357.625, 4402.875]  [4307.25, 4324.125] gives -0.6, 16.2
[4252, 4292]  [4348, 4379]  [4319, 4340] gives 1.7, 17.7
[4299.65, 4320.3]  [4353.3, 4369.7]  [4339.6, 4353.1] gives 0.3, 17.8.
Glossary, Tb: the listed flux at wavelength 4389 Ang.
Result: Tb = 16.06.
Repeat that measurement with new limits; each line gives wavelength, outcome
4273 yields 14.8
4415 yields 19.06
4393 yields 16.33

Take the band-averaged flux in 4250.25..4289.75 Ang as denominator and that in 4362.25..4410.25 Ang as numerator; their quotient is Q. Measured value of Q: 1.07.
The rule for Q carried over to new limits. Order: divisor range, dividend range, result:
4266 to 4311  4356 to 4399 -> 1.17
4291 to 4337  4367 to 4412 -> 1.14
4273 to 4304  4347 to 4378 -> 1.21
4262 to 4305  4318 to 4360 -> 1.07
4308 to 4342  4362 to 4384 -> 1.13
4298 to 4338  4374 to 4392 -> 1.08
